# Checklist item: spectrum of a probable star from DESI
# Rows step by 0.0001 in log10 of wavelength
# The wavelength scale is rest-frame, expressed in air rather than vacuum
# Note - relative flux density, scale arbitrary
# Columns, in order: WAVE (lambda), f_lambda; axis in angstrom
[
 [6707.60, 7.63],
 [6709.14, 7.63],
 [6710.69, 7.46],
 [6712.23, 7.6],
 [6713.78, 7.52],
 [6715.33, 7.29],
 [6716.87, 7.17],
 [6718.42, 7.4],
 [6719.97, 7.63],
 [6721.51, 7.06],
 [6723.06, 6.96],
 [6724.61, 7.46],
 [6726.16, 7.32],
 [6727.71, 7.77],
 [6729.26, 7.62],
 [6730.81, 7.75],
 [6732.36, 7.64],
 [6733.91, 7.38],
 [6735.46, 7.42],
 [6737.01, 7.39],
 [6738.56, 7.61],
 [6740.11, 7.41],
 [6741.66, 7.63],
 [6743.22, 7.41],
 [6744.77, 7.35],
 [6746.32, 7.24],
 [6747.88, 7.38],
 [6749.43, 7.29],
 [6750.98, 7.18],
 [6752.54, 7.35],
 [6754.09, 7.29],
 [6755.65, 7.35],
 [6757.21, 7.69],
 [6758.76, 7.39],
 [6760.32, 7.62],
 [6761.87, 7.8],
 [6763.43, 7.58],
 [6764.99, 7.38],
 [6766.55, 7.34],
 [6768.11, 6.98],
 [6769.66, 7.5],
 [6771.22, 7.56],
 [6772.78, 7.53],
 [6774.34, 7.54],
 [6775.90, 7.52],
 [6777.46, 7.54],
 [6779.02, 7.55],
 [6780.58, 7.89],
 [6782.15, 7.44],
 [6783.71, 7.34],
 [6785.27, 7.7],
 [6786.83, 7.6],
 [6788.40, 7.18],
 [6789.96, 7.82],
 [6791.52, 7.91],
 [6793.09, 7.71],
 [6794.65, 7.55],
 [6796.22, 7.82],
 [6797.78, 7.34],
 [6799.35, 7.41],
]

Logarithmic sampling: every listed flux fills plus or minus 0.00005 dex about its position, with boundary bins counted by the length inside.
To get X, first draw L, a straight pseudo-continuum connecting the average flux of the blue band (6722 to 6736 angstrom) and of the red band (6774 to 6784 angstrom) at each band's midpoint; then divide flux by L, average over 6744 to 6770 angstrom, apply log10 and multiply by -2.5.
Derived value 0.02 mag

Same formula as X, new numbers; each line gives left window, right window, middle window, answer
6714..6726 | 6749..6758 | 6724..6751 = -0.02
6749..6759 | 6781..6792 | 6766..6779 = 0.00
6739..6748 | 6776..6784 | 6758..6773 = 0.00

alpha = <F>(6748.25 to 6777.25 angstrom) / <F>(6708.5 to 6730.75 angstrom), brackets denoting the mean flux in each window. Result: 1.00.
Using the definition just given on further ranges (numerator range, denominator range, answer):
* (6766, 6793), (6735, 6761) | 1.02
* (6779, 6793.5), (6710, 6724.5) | 1.04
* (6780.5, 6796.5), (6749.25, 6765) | 1.02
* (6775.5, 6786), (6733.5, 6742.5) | 1.01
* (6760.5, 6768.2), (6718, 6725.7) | 1.02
